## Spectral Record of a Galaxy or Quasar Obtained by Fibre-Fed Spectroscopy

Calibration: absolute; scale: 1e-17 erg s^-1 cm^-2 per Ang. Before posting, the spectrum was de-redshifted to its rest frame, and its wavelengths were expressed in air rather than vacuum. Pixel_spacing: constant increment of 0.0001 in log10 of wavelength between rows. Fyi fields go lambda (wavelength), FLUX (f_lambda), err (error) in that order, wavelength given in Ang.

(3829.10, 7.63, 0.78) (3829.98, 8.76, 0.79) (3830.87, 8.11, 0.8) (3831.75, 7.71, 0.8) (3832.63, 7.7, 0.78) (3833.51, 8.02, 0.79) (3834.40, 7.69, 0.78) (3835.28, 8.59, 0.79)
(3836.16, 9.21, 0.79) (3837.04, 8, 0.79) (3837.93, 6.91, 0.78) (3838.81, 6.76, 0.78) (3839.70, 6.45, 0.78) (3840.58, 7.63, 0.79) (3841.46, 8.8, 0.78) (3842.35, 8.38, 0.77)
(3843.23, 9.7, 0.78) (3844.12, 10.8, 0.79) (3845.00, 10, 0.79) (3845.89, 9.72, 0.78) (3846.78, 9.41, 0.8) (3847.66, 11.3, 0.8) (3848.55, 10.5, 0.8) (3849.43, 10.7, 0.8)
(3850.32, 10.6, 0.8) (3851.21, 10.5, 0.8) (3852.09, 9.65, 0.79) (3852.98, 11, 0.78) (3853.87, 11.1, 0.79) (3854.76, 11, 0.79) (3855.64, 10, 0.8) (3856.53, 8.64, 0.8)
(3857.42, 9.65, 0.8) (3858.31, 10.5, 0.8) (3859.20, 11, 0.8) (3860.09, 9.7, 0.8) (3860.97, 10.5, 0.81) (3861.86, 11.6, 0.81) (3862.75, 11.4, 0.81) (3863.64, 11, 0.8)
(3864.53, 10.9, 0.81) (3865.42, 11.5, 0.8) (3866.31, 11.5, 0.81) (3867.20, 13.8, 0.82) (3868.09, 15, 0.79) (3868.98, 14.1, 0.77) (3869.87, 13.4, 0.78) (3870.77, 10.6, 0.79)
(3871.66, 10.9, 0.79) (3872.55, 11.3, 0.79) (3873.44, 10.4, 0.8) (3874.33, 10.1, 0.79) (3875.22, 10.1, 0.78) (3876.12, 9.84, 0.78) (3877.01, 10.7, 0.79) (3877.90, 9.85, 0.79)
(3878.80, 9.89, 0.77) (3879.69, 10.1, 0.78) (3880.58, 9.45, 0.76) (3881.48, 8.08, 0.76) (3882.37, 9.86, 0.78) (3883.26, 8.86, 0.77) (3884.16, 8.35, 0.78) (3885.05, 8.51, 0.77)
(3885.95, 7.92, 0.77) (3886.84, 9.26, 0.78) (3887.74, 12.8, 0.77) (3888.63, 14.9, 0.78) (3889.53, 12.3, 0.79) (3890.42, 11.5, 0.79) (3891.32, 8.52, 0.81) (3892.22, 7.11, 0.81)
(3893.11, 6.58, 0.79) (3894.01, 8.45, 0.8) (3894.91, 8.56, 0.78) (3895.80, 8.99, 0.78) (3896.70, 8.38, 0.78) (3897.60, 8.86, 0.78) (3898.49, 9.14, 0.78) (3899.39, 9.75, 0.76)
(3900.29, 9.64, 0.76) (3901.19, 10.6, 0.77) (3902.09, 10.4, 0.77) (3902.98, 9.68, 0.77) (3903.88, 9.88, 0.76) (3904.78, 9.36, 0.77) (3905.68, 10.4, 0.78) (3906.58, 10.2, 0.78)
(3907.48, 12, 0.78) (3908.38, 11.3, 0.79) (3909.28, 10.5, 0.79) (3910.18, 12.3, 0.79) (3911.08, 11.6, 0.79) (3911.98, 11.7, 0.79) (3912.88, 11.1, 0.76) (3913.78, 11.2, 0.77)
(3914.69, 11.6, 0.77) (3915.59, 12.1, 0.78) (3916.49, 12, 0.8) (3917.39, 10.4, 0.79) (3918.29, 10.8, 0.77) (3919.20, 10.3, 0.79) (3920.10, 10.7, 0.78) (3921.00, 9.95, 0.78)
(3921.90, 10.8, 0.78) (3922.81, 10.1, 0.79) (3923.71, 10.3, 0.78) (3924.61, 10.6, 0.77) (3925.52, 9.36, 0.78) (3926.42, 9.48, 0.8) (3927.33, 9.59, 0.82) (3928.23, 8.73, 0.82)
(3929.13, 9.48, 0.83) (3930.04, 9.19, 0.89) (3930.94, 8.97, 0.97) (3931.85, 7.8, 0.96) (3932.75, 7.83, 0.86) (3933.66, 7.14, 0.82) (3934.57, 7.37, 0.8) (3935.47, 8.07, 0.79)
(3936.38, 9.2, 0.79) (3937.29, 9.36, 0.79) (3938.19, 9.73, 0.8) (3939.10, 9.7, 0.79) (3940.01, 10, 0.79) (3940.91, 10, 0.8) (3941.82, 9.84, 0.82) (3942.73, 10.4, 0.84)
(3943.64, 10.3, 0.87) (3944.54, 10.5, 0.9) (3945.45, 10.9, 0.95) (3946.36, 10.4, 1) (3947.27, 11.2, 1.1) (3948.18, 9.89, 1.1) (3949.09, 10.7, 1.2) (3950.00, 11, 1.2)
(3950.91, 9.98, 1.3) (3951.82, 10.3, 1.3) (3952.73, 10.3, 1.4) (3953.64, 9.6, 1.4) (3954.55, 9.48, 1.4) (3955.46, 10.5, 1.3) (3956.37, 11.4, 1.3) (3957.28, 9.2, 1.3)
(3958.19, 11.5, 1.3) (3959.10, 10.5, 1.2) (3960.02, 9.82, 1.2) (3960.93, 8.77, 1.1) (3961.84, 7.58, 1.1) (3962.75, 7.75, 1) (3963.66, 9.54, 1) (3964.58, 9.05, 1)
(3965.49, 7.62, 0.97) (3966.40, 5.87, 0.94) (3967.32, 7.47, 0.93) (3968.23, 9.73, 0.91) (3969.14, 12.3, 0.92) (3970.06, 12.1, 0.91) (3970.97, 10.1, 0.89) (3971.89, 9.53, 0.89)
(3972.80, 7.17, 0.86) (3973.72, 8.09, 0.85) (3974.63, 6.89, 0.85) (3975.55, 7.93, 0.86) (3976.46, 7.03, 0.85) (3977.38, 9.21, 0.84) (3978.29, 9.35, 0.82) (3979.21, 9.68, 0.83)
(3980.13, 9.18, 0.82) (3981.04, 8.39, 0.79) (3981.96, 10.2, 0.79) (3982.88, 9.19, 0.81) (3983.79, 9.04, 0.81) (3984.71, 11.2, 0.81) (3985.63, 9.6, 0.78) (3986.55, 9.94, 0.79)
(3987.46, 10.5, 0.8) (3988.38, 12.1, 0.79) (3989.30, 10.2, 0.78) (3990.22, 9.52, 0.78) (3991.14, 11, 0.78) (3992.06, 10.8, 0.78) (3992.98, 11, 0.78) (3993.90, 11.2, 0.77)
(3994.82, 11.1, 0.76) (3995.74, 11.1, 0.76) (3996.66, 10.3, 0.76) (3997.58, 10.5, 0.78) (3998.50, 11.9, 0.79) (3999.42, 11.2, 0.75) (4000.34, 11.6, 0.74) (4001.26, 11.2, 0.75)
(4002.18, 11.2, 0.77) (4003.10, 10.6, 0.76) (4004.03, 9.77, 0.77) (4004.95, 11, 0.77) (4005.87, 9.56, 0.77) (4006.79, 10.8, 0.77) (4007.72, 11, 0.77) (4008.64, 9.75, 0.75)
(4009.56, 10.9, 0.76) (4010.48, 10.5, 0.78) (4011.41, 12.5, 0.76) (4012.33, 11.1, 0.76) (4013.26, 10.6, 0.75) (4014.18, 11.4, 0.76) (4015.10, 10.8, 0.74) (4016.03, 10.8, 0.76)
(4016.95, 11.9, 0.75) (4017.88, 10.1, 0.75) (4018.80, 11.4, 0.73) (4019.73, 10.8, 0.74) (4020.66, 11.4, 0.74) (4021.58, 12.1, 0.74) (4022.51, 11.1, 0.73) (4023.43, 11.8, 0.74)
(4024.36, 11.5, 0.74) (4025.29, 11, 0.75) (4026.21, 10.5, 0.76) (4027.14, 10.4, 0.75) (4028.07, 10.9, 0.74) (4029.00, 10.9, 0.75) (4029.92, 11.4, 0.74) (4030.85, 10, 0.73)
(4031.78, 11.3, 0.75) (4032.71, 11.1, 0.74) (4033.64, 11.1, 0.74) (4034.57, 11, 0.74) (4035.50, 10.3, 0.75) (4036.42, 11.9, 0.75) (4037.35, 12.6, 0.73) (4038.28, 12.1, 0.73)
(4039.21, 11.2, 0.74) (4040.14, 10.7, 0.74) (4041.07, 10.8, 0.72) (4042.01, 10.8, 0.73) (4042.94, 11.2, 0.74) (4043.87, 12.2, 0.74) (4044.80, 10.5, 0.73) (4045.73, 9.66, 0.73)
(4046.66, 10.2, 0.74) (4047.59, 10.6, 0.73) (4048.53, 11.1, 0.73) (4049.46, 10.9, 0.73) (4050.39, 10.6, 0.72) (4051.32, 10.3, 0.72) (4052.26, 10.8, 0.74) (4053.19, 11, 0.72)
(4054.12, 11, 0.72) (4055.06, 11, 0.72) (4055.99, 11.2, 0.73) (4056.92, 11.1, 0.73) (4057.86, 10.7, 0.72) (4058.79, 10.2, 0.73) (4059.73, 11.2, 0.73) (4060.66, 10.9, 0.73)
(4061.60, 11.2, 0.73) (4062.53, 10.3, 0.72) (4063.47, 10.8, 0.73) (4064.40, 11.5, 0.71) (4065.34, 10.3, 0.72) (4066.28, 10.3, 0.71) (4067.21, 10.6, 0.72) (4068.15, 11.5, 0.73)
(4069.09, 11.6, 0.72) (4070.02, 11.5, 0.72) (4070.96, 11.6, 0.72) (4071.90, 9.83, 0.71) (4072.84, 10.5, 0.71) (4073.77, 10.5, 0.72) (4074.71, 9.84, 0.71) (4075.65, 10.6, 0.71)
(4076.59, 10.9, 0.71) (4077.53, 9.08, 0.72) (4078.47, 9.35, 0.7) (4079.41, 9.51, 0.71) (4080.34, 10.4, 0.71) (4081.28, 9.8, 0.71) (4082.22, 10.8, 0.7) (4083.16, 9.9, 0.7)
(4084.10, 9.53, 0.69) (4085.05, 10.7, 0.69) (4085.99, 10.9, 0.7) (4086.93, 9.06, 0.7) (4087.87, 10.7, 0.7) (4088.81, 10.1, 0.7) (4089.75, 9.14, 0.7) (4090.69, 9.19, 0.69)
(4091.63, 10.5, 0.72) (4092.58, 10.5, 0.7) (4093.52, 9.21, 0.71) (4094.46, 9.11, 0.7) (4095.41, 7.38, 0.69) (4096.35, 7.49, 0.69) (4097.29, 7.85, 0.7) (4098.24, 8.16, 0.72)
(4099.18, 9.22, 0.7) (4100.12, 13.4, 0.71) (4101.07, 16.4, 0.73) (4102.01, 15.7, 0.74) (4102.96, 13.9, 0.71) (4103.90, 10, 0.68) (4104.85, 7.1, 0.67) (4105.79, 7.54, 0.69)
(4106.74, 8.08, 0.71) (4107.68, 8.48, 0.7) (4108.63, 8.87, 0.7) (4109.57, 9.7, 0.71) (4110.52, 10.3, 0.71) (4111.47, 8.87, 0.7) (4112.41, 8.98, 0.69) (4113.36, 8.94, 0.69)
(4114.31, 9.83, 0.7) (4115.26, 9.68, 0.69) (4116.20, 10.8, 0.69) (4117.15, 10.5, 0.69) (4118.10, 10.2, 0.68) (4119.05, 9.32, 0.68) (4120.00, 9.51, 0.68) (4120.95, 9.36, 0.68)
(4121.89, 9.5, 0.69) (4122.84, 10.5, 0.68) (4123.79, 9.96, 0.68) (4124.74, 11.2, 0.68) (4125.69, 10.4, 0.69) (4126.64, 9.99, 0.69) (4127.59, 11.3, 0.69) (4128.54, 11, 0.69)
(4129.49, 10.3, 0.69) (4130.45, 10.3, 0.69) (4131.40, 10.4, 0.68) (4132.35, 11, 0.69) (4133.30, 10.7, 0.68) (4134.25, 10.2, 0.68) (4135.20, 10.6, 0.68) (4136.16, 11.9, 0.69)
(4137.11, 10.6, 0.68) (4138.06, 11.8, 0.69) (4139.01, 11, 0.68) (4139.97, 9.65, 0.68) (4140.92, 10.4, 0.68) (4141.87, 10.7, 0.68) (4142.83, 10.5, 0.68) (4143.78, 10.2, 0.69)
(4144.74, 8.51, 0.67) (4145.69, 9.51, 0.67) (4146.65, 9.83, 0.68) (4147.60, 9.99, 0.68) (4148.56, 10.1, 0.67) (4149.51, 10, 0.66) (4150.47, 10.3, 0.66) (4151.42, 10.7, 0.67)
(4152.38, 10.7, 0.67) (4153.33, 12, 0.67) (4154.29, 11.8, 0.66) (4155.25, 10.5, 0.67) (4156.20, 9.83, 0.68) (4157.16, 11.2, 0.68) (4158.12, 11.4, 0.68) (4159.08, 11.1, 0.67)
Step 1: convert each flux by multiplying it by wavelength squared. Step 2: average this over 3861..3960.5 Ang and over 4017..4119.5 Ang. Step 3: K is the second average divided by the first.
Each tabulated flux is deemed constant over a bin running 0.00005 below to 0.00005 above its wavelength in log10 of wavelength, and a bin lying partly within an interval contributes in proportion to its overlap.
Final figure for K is 1.1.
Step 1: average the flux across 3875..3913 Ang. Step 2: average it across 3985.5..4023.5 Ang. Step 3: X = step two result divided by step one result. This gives 1.10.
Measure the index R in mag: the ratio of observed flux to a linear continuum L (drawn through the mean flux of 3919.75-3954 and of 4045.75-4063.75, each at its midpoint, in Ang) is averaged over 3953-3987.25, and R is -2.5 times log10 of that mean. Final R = 0.085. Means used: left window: 9.7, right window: 10.8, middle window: 9.25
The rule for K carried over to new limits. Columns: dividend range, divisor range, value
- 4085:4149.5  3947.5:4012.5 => 1.08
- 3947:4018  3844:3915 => 1.02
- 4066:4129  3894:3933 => 1.09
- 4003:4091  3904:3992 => 1.15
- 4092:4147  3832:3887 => 1.15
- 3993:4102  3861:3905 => 1.13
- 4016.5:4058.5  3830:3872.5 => 1.21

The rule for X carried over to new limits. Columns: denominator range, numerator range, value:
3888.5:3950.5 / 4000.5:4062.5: 1.10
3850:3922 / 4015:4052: 1.05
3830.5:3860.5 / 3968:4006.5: 1.09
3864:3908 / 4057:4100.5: 0.99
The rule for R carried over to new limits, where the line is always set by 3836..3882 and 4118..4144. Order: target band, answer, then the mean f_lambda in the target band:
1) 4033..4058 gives -0.06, 11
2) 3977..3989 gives 0.06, 9.83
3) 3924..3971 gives 0.08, 9.56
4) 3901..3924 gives -0.05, 10.8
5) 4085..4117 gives 0.06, 9.87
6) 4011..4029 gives -0.08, 11.2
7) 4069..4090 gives 0.02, 10.2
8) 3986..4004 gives -0.05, 10.9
